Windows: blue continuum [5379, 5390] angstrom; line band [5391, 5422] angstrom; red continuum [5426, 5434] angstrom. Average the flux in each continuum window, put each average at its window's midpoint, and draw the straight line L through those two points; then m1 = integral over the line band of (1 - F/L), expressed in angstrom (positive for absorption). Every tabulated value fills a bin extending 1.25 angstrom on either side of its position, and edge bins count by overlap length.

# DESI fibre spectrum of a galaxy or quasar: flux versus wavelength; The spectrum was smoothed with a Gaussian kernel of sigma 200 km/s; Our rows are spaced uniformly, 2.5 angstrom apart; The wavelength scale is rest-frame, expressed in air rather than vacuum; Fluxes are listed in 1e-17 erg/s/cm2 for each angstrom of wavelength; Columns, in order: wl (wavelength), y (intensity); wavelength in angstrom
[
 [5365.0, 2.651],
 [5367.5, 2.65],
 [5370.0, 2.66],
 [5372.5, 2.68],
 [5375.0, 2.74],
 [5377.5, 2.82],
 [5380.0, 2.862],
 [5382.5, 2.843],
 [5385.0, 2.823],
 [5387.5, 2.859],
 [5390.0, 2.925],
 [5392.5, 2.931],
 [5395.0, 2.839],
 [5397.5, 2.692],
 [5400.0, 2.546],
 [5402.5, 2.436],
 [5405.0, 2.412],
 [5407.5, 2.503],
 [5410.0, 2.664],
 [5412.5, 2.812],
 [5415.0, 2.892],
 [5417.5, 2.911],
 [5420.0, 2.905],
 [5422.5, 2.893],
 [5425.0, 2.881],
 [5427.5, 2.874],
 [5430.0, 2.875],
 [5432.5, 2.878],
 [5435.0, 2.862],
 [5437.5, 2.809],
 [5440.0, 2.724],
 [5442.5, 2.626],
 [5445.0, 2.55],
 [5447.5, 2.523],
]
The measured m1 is 1.6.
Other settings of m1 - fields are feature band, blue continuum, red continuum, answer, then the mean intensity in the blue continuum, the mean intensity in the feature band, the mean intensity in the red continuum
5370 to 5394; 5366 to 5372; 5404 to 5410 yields -2.0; 2.66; 2.82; 2.5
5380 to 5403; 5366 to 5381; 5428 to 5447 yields -0.4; 2.73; 2.78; 2.76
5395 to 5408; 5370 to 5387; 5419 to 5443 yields 1.2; 2.79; 2.55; 2.84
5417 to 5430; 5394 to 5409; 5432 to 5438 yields -0.6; 2.57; 2.89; 2.85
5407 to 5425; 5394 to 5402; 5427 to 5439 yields -0.3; 2.66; 2.82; 2.86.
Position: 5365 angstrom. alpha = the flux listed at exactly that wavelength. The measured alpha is 2.651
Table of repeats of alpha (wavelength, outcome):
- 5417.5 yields 2.911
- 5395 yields 2.839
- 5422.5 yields 2.893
